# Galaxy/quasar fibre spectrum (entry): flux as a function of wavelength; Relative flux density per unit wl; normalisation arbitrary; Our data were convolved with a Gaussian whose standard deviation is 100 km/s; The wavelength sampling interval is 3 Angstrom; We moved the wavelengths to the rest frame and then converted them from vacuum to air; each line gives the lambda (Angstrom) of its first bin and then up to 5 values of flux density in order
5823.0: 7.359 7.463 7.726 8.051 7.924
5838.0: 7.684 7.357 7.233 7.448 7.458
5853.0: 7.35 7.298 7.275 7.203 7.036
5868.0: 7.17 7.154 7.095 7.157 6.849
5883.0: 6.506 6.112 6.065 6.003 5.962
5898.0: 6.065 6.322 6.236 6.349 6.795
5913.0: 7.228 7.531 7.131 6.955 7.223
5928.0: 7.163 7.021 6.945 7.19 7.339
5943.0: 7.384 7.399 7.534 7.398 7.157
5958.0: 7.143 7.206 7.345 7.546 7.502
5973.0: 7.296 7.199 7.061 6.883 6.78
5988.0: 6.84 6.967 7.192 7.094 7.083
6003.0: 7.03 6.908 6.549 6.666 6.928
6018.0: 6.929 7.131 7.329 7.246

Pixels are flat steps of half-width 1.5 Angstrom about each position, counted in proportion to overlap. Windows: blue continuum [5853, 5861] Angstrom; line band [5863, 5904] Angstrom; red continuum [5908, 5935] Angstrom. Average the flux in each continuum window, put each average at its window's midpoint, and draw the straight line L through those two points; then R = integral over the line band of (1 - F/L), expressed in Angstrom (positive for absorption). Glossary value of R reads 3.66 Angstrom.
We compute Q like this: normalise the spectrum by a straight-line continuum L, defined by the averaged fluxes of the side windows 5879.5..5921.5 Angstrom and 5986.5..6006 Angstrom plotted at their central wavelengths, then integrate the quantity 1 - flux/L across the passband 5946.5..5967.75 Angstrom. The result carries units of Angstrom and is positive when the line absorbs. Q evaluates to -1.6 Angstrom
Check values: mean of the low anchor 6.51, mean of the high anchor 7.02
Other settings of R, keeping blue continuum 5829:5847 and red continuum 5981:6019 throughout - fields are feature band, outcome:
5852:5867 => 0.6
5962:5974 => -0.6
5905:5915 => 0.7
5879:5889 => 1.4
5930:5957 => -0.4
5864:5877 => 0.6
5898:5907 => 1.3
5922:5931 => 0.1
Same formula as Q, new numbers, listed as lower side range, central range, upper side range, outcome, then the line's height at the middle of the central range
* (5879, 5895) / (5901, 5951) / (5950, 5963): -1.89 Angstrom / 6.81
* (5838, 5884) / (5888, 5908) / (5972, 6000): 2.82 Angstrom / 7.15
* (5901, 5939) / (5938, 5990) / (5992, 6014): -2.15 Angstrom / 6.95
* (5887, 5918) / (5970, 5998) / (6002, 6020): -1.31 Angstrom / 6.74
